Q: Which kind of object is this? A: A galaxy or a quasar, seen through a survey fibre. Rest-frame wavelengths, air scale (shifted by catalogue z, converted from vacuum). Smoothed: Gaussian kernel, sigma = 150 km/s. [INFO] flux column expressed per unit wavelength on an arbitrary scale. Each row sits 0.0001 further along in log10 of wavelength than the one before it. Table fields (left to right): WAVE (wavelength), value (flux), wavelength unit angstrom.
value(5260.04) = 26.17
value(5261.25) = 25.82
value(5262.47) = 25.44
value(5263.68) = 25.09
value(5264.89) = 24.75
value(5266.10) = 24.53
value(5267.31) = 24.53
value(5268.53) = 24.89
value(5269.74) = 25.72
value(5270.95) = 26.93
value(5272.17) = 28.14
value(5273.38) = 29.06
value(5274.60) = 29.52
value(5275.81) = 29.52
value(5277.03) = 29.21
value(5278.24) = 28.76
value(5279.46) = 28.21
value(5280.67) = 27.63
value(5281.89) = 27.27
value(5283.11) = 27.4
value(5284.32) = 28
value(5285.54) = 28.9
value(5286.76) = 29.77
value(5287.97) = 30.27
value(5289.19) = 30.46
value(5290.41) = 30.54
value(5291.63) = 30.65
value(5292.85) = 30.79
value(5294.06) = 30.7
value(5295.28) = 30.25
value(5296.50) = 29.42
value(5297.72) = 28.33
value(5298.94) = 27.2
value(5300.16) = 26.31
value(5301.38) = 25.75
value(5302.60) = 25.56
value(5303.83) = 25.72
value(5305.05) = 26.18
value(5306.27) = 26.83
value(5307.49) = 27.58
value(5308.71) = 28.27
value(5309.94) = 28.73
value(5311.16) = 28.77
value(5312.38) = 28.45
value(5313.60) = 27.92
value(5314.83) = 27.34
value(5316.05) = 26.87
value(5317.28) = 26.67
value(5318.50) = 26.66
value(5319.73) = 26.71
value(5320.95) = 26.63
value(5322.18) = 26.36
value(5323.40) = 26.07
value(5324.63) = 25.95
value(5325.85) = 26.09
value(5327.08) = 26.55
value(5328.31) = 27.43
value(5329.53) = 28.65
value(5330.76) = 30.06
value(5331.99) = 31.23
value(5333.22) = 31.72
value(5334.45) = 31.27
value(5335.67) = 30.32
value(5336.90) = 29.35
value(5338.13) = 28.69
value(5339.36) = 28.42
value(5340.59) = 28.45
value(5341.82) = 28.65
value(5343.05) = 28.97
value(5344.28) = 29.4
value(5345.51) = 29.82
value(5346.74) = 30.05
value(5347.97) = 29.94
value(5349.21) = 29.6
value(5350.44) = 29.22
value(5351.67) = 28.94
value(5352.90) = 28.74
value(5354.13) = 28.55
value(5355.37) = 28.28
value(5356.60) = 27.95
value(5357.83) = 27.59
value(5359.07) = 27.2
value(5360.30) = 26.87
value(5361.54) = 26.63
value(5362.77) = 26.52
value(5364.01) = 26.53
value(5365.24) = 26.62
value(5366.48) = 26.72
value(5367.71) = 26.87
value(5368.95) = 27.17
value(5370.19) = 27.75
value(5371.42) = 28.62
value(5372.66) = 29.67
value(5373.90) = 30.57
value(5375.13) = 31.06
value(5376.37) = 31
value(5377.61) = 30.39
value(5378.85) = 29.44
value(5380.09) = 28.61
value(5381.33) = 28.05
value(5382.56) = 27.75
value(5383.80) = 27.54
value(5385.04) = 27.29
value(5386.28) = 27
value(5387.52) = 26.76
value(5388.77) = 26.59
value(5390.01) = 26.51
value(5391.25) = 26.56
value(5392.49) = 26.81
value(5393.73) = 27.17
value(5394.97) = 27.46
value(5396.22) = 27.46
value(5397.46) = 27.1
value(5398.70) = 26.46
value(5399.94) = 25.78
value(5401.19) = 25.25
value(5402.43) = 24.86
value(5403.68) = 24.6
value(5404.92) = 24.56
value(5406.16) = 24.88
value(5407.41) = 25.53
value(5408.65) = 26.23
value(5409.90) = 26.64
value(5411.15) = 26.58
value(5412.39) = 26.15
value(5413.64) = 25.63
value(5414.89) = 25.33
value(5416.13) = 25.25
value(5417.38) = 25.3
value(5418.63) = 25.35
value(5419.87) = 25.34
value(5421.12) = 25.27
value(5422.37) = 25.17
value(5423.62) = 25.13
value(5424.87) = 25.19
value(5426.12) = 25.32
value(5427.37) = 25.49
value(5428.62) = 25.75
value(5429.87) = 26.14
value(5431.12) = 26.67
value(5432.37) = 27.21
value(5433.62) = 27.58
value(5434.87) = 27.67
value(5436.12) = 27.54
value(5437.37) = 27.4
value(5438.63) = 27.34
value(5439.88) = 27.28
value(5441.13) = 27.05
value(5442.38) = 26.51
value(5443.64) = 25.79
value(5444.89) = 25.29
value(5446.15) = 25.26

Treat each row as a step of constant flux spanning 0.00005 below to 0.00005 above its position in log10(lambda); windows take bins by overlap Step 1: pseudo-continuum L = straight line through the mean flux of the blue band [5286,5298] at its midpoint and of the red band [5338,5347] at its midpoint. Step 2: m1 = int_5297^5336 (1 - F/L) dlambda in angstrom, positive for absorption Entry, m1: 2.6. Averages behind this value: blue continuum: 30.2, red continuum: 29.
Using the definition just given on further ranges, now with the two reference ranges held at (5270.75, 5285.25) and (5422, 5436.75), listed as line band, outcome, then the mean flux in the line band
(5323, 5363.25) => -1.69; 28.6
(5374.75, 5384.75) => -0.81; 29.1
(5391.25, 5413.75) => 0.46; 26.1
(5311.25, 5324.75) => 0.40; 27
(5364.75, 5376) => -0.56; 28.4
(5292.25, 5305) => 0.07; 27.9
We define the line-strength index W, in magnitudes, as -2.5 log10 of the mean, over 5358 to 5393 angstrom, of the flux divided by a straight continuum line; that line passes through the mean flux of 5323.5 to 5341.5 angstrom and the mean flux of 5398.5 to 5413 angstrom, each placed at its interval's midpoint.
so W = -0.04 mag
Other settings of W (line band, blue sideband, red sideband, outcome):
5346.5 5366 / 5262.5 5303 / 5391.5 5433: -0.049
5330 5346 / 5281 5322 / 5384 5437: -0.087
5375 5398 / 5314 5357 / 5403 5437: -0.038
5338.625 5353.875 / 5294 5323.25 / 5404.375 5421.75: -0.095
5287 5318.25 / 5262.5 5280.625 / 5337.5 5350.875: -0.011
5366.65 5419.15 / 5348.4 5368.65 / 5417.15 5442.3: -0.001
